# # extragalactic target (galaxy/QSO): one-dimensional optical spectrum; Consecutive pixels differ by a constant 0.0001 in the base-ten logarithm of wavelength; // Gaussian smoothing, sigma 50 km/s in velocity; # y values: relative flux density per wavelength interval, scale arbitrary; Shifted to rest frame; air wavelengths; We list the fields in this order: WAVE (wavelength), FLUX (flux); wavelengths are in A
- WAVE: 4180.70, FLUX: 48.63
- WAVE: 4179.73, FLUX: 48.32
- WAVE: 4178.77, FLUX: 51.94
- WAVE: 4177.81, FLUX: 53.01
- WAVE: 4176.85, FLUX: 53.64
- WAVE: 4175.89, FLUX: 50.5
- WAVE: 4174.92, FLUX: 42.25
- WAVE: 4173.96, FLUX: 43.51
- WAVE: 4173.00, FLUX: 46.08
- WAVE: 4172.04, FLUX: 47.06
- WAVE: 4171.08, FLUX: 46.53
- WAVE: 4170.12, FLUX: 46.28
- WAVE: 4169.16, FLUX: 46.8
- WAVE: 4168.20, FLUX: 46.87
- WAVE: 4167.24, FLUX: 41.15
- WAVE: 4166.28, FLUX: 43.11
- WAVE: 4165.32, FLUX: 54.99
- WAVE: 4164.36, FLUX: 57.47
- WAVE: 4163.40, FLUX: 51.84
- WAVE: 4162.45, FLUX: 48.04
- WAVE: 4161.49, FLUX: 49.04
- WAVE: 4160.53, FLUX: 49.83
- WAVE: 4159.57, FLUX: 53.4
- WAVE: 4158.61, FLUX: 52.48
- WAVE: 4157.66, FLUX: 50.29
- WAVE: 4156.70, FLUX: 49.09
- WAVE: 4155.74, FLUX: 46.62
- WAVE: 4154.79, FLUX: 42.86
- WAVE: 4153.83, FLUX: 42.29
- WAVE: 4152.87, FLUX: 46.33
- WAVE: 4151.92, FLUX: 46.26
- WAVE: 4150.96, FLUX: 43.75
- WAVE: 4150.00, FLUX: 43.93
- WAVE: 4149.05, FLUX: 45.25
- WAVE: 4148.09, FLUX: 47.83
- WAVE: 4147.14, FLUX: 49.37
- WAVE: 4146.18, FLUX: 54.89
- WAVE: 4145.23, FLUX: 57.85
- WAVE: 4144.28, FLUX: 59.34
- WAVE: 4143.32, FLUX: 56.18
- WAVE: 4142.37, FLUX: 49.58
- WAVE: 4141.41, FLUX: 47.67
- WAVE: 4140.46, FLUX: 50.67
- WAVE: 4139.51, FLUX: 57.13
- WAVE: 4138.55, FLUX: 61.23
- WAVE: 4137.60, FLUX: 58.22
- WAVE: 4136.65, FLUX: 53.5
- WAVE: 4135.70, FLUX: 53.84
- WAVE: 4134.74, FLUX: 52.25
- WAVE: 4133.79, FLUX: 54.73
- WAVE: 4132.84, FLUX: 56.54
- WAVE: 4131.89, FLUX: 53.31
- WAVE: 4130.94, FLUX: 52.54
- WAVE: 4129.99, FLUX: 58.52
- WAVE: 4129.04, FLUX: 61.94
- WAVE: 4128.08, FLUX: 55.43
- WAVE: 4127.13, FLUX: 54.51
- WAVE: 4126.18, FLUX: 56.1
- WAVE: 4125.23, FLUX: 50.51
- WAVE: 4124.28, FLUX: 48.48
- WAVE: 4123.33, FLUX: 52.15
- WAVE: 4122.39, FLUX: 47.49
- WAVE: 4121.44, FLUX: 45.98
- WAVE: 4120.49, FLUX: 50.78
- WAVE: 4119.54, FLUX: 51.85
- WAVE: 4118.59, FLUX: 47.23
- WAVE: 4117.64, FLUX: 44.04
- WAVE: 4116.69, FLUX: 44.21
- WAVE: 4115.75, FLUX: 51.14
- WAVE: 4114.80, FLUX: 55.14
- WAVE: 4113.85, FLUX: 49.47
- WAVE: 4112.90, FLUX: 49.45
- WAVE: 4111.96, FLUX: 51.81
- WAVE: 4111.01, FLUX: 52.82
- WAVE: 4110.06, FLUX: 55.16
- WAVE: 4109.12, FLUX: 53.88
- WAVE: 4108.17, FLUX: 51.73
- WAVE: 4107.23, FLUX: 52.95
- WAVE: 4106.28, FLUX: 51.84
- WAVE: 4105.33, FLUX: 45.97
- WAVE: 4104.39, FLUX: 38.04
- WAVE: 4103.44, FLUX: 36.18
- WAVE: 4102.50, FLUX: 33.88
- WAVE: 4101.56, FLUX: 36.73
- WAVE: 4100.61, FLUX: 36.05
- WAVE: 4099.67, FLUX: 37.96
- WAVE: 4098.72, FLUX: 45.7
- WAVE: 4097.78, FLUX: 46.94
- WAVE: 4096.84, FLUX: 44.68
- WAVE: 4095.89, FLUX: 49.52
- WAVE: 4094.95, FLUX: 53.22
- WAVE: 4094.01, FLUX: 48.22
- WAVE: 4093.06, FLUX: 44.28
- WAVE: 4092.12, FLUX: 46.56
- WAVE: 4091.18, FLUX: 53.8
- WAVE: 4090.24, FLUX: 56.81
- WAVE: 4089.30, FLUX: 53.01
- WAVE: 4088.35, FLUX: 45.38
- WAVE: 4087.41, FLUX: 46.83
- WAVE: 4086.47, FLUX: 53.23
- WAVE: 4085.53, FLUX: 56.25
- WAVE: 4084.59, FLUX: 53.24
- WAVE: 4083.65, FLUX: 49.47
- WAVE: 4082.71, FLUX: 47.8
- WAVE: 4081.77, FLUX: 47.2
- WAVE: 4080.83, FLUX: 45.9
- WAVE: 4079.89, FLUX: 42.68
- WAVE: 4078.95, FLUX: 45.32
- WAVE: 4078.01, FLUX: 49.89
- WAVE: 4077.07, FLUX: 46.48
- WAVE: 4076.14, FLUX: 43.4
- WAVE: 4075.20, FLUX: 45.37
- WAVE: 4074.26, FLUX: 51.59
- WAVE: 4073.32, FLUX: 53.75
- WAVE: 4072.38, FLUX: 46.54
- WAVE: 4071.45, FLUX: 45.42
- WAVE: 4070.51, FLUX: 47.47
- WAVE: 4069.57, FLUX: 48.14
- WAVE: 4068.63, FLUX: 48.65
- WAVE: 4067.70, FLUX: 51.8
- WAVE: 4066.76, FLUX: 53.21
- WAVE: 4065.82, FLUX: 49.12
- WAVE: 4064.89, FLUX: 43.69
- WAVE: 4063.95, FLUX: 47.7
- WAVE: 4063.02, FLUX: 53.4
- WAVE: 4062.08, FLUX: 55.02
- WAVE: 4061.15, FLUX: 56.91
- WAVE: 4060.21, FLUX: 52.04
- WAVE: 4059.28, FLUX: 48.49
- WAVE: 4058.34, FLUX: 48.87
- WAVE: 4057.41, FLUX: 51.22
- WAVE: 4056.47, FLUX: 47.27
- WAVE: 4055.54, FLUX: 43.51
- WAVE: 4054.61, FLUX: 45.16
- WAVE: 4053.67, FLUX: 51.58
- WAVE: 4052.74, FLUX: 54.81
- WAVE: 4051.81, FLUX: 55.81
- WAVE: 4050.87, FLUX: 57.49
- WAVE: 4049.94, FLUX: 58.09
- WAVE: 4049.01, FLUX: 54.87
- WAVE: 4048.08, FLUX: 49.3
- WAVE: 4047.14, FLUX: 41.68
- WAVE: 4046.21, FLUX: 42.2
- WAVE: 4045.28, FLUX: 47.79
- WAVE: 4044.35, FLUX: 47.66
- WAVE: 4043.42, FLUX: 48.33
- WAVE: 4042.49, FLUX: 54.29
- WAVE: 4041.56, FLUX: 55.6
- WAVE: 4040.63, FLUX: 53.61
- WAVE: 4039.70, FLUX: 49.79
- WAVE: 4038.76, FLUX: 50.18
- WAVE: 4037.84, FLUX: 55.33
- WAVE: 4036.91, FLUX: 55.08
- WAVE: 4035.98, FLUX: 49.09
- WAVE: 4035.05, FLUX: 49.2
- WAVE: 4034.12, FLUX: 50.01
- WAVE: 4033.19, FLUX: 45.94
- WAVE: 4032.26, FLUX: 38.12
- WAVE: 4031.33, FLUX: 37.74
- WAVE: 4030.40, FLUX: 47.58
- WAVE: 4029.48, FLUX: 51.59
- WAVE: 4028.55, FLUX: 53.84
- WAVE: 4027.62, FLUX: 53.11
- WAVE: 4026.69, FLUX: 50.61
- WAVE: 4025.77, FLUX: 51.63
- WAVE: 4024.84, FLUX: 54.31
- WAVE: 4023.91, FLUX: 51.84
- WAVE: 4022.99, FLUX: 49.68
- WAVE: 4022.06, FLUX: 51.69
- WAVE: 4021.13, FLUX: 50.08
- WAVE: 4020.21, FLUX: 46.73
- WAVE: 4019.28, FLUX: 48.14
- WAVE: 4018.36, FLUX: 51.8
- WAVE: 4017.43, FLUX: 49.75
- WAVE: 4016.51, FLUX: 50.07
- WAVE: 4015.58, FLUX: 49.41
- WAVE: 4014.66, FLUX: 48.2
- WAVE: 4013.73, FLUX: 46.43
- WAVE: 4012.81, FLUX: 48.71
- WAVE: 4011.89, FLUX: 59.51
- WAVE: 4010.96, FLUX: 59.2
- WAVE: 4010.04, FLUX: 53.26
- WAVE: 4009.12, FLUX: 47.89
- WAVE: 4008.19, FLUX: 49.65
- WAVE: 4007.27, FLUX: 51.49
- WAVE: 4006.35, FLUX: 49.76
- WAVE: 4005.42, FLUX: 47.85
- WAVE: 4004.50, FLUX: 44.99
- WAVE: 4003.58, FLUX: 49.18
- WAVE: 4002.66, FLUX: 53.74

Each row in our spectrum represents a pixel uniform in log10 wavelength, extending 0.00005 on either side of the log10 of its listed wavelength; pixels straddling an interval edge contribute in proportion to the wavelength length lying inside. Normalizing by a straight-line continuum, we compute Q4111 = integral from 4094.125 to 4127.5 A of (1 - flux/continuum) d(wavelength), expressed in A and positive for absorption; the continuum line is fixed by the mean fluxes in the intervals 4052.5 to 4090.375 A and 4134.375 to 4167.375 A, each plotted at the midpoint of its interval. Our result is 1.4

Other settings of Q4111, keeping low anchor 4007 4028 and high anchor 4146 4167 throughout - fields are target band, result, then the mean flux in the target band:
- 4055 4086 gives 0.6 A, 49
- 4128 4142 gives -1.8 A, 55.1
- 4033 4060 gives 0.0 A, 50.5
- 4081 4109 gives 1.4 A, 47.1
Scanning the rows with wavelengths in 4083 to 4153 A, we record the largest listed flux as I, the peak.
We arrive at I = 61.94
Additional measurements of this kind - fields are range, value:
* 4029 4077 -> 58.09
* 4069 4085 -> 53.75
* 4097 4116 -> 55.16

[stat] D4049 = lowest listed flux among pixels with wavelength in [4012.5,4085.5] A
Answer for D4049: 37.74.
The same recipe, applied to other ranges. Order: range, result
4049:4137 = 33.88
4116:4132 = 44.04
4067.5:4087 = 42.68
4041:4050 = 41.68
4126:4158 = 42.29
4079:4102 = 36.05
